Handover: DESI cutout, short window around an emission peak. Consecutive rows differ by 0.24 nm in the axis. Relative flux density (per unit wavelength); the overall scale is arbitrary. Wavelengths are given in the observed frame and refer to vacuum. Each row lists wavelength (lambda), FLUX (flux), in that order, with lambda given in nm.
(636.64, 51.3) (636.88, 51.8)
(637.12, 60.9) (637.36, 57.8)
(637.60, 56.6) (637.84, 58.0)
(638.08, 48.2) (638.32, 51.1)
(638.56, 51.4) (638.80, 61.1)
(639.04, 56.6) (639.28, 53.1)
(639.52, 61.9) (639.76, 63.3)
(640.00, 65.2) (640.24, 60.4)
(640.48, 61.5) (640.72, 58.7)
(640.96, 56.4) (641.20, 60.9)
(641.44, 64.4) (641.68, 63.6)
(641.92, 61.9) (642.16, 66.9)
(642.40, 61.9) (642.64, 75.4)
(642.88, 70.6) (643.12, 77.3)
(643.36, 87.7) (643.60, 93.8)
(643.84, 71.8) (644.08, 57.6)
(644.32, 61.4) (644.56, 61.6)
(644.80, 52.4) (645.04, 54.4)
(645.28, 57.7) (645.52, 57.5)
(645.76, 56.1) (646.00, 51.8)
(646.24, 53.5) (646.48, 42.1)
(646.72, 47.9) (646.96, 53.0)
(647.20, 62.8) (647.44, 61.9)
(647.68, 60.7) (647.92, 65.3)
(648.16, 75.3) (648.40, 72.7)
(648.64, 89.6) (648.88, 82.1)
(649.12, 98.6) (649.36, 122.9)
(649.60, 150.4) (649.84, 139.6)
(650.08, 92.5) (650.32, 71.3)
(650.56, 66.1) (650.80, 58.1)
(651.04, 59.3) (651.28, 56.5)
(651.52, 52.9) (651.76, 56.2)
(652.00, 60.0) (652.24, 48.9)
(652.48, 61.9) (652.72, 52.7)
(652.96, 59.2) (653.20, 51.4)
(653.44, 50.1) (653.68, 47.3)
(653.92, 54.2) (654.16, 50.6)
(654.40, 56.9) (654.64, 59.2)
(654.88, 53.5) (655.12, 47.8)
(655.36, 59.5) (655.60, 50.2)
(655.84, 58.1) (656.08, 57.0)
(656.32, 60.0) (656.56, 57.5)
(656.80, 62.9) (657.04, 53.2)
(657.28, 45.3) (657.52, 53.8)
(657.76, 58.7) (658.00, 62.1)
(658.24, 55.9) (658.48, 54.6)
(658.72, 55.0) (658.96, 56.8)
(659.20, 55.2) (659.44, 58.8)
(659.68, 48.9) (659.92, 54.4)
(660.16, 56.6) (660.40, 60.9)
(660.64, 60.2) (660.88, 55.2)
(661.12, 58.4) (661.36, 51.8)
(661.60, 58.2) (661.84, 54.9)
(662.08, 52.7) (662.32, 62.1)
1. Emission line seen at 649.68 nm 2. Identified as [O III] 5007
